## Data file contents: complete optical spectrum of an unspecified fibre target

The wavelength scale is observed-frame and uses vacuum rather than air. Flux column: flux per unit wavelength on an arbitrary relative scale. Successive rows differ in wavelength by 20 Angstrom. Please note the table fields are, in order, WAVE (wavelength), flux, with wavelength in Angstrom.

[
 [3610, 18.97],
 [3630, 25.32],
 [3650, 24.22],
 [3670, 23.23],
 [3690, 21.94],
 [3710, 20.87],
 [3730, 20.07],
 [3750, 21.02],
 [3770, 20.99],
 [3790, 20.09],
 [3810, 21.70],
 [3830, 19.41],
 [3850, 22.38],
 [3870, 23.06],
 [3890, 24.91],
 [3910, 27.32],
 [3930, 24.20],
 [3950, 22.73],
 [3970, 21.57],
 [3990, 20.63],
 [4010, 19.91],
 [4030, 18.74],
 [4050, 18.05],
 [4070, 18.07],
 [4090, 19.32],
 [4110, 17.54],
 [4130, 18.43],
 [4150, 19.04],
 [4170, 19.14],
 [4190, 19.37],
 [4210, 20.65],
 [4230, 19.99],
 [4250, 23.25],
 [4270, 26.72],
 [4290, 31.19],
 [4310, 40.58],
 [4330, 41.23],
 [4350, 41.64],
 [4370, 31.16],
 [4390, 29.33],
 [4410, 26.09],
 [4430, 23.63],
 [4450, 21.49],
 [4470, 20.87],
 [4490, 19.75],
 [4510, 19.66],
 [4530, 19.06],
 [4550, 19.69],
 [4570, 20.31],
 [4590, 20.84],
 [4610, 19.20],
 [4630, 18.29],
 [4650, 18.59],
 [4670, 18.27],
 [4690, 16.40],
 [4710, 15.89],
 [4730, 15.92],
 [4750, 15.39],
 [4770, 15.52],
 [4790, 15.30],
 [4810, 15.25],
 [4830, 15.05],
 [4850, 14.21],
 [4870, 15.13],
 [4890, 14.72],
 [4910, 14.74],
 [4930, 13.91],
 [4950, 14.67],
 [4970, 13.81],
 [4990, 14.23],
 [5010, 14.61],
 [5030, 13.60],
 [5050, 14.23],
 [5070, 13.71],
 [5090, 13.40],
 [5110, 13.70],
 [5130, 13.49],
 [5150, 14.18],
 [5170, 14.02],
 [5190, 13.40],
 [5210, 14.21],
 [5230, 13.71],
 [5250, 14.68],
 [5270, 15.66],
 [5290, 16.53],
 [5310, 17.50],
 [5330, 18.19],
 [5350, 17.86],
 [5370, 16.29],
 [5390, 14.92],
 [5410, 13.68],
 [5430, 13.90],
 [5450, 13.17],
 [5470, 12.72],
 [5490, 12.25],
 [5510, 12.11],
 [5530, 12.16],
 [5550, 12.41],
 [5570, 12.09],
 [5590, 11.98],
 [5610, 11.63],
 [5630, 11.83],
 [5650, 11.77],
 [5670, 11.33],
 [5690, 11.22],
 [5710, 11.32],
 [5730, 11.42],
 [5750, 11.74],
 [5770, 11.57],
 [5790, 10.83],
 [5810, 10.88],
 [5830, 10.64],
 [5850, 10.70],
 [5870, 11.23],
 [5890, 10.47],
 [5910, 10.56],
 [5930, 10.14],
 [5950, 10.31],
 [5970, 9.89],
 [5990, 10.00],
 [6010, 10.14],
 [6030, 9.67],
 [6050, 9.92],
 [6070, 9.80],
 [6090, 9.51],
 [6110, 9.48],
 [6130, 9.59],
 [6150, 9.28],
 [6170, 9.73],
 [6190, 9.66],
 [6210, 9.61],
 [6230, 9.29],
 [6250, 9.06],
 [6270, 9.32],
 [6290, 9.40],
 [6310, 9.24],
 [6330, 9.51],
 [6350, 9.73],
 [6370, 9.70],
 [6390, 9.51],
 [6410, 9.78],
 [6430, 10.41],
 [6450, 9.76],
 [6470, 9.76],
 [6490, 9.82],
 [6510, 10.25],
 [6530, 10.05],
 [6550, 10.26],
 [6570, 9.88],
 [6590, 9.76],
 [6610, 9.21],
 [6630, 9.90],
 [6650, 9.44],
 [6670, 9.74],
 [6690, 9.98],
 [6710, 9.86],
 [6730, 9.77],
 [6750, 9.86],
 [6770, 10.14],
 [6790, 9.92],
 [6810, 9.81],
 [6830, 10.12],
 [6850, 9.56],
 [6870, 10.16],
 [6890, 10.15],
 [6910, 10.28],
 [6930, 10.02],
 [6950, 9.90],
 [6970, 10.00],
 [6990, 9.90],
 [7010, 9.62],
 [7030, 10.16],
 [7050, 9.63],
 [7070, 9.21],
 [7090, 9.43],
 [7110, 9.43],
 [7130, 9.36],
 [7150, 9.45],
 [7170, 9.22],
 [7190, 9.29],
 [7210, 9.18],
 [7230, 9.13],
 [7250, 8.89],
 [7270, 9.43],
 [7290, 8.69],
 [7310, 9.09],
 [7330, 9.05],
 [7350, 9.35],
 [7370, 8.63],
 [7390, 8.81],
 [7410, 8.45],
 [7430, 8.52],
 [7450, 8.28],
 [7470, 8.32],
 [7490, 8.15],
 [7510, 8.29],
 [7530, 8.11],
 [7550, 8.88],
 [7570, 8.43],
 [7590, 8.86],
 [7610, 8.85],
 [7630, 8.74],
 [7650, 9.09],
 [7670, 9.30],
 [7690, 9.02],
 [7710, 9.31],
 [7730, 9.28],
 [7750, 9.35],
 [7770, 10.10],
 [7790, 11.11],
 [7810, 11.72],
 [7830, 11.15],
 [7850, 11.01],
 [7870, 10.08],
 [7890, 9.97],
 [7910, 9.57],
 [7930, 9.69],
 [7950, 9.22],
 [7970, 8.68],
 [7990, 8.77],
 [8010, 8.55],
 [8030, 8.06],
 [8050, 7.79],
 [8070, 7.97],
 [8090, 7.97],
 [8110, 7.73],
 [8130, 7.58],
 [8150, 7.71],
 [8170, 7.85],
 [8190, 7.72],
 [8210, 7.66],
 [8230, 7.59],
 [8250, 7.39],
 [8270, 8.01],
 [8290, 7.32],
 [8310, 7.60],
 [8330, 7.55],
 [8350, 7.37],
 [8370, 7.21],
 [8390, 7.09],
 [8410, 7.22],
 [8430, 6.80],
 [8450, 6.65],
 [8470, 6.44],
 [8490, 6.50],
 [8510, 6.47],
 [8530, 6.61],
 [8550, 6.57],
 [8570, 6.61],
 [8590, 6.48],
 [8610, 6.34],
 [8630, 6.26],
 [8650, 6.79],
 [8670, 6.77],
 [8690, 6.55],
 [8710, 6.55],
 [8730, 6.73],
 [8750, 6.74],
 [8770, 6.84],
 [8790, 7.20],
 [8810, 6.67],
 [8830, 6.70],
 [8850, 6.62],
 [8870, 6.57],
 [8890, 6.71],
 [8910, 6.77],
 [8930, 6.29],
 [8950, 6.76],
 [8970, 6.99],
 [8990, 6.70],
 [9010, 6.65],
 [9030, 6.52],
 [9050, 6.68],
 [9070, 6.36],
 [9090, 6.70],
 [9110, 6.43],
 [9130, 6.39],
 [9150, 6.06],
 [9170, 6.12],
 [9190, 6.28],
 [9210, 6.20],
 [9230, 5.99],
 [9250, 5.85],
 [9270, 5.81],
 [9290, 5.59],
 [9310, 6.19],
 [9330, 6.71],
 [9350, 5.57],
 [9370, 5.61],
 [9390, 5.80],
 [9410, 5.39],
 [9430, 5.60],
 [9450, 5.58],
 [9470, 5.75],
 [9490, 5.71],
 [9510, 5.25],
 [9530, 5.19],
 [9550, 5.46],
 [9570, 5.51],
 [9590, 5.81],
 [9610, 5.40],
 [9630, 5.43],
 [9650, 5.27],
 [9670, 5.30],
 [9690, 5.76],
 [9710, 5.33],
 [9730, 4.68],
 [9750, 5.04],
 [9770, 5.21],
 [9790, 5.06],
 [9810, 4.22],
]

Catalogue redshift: 1.798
